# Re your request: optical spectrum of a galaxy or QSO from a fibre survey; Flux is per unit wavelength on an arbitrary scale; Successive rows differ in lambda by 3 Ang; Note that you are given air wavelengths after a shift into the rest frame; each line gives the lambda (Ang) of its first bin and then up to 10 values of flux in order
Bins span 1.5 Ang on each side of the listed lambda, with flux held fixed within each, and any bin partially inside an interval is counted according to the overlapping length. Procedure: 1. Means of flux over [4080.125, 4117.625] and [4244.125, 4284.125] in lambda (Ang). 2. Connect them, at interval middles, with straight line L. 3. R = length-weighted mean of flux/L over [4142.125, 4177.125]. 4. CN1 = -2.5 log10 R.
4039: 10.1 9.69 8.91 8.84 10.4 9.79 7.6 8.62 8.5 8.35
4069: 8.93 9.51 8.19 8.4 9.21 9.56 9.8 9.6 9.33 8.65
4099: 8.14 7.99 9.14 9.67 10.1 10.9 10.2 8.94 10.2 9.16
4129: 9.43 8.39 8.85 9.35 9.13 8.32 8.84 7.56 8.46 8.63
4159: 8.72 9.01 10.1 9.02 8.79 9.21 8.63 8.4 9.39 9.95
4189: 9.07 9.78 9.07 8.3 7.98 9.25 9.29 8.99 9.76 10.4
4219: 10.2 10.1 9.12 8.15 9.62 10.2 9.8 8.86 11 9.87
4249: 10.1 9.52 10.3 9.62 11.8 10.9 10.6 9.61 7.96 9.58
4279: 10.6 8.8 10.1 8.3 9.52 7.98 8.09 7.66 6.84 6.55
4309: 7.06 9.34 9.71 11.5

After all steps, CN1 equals 0.10 mag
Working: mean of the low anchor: 9.39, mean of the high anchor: 9.96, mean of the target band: 8.78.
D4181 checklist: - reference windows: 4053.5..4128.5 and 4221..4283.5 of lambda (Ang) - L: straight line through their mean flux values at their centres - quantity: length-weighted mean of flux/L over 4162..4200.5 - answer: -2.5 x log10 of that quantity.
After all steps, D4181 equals 0.05 mag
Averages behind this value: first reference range 9.13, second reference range 9.81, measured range 9.11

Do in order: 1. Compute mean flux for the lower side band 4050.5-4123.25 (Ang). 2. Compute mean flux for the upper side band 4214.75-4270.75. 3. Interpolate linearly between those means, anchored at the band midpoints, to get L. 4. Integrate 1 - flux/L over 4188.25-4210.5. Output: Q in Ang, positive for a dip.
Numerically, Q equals 1.8 Ang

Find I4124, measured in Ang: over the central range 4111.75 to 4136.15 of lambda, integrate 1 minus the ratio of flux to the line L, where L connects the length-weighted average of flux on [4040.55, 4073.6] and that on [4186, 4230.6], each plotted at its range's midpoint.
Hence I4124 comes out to -1.09 Ang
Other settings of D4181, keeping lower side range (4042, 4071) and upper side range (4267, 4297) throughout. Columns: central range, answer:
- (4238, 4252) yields -0.09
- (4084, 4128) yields -0.05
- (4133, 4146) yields 0.02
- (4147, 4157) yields 0.09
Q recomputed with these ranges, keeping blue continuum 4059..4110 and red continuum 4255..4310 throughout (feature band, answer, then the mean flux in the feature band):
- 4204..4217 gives -0.8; 9.54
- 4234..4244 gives -1.0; 9.88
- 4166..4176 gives -0.1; 9.04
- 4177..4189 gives -0.2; 9.15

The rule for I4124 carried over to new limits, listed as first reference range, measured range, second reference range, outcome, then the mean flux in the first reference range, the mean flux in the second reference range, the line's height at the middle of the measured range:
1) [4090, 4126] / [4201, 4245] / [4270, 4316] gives -3.5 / 9.39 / 8.56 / 8.87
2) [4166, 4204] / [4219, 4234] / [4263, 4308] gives -0.9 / 8.99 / 8.83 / 8.93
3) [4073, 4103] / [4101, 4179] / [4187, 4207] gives -1.5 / 8.91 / 8.96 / 8.94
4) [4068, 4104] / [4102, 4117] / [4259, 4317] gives -1.4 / 8.95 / 9.03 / 8.95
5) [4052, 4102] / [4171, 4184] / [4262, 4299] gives 0.3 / 8.87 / 9.35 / 9.11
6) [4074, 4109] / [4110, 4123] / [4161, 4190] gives -1.5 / 8.97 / 9.16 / 9.03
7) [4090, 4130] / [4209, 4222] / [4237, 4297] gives -0.4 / 9.38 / 9.7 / 9.59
